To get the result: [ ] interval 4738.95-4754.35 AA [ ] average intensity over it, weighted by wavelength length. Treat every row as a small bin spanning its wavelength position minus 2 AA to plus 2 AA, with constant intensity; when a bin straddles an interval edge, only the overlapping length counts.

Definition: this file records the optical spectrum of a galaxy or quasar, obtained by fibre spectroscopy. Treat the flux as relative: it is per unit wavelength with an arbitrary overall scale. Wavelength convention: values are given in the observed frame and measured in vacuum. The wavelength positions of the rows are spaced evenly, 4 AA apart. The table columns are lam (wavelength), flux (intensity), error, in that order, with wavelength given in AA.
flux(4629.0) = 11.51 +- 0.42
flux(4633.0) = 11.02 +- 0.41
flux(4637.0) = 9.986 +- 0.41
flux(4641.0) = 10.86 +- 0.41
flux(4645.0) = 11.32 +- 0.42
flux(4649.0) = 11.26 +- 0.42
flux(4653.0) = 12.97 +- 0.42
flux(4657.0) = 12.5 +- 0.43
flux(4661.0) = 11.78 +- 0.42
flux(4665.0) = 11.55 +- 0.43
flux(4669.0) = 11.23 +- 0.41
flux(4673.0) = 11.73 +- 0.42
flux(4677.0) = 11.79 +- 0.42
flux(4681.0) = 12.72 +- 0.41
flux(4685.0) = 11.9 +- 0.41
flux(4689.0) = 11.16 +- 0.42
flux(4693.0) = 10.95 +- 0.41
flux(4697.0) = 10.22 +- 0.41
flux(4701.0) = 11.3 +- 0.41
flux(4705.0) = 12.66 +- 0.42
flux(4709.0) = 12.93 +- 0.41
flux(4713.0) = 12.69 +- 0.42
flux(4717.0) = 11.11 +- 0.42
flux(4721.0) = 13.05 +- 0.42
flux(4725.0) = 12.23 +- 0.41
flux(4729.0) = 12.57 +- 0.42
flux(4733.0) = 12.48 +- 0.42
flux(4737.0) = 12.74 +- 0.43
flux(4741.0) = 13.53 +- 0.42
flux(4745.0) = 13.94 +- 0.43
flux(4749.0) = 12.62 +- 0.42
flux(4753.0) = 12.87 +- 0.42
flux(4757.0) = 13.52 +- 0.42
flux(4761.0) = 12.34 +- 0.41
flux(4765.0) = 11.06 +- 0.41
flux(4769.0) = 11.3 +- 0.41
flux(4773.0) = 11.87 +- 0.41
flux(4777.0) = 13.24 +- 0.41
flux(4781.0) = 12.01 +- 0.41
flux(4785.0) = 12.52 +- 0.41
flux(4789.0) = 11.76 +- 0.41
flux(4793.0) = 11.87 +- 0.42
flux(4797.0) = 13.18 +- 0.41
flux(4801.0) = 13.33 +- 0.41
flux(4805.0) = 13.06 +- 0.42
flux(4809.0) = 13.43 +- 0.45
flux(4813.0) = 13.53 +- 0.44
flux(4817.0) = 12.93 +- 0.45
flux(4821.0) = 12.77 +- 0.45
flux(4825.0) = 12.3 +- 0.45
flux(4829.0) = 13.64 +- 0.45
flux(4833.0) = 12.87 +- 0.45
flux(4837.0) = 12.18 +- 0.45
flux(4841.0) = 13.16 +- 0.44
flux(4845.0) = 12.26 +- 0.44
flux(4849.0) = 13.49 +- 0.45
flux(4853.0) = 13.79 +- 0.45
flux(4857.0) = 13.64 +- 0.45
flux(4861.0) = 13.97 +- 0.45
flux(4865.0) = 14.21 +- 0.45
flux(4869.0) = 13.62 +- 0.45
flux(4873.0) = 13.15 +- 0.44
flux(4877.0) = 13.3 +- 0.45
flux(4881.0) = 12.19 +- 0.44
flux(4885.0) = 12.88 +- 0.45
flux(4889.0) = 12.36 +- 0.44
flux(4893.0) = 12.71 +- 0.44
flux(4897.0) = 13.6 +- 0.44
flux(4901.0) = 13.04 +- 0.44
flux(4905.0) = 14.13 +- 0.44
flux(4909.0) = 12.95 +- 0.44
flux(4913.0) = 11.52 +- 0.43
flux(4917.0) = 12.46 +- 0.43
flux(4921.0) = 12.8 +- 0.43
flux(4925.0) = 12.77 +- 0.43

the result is 13.3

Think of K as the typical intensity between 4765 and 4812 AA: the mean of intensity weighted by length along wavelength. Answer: 12.5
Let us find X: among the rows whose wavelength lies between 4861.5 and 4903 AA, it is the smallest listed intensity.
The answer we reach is 12.19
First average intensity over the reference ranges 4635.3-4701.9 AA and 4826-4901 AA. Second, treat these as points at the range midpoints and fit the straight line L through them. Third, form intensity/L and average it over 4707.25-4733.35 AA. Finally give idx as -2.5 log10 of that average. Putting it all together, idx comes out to -0.04 mag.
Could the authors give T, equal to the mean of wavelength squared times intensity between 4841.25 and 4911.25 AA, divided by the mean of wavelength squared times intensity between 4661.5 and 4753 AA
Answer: 1.2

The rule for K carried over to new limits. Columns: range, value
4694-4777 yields 12.4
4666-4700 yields 11.5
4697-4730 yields 12.2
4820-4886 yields 13.2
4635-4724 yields 11.7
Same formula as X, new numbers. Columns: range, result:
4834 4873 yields 12.18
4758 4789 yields 11.06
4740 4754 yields 12.62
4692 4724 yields 10.22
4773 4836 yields 11.76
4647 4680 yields 11.23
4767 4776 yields 11.3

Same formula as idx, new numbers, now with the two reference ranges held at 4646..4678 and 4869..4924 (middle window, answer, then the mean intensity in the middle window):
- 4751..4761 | -0.07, 13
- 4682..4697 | 0.06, 11.3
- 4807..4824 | -0.05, 13.1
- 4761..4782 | 0.04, 11.9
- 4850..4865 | -0.09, 13.8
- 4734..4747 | -0.10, 13.3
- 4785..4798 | 0.02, 12.2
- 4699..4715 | -0.03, 12.4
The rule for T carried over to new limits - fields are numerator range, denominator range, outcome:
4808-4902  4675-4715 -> 1.19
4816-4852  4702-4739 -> 1.08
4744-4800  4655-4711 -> 1.10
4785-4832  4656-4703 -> 1.18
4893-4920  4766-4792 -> 1.13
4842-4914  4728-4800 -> 1.10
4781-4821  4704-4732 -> 1.06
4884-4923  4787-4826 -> 1.04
